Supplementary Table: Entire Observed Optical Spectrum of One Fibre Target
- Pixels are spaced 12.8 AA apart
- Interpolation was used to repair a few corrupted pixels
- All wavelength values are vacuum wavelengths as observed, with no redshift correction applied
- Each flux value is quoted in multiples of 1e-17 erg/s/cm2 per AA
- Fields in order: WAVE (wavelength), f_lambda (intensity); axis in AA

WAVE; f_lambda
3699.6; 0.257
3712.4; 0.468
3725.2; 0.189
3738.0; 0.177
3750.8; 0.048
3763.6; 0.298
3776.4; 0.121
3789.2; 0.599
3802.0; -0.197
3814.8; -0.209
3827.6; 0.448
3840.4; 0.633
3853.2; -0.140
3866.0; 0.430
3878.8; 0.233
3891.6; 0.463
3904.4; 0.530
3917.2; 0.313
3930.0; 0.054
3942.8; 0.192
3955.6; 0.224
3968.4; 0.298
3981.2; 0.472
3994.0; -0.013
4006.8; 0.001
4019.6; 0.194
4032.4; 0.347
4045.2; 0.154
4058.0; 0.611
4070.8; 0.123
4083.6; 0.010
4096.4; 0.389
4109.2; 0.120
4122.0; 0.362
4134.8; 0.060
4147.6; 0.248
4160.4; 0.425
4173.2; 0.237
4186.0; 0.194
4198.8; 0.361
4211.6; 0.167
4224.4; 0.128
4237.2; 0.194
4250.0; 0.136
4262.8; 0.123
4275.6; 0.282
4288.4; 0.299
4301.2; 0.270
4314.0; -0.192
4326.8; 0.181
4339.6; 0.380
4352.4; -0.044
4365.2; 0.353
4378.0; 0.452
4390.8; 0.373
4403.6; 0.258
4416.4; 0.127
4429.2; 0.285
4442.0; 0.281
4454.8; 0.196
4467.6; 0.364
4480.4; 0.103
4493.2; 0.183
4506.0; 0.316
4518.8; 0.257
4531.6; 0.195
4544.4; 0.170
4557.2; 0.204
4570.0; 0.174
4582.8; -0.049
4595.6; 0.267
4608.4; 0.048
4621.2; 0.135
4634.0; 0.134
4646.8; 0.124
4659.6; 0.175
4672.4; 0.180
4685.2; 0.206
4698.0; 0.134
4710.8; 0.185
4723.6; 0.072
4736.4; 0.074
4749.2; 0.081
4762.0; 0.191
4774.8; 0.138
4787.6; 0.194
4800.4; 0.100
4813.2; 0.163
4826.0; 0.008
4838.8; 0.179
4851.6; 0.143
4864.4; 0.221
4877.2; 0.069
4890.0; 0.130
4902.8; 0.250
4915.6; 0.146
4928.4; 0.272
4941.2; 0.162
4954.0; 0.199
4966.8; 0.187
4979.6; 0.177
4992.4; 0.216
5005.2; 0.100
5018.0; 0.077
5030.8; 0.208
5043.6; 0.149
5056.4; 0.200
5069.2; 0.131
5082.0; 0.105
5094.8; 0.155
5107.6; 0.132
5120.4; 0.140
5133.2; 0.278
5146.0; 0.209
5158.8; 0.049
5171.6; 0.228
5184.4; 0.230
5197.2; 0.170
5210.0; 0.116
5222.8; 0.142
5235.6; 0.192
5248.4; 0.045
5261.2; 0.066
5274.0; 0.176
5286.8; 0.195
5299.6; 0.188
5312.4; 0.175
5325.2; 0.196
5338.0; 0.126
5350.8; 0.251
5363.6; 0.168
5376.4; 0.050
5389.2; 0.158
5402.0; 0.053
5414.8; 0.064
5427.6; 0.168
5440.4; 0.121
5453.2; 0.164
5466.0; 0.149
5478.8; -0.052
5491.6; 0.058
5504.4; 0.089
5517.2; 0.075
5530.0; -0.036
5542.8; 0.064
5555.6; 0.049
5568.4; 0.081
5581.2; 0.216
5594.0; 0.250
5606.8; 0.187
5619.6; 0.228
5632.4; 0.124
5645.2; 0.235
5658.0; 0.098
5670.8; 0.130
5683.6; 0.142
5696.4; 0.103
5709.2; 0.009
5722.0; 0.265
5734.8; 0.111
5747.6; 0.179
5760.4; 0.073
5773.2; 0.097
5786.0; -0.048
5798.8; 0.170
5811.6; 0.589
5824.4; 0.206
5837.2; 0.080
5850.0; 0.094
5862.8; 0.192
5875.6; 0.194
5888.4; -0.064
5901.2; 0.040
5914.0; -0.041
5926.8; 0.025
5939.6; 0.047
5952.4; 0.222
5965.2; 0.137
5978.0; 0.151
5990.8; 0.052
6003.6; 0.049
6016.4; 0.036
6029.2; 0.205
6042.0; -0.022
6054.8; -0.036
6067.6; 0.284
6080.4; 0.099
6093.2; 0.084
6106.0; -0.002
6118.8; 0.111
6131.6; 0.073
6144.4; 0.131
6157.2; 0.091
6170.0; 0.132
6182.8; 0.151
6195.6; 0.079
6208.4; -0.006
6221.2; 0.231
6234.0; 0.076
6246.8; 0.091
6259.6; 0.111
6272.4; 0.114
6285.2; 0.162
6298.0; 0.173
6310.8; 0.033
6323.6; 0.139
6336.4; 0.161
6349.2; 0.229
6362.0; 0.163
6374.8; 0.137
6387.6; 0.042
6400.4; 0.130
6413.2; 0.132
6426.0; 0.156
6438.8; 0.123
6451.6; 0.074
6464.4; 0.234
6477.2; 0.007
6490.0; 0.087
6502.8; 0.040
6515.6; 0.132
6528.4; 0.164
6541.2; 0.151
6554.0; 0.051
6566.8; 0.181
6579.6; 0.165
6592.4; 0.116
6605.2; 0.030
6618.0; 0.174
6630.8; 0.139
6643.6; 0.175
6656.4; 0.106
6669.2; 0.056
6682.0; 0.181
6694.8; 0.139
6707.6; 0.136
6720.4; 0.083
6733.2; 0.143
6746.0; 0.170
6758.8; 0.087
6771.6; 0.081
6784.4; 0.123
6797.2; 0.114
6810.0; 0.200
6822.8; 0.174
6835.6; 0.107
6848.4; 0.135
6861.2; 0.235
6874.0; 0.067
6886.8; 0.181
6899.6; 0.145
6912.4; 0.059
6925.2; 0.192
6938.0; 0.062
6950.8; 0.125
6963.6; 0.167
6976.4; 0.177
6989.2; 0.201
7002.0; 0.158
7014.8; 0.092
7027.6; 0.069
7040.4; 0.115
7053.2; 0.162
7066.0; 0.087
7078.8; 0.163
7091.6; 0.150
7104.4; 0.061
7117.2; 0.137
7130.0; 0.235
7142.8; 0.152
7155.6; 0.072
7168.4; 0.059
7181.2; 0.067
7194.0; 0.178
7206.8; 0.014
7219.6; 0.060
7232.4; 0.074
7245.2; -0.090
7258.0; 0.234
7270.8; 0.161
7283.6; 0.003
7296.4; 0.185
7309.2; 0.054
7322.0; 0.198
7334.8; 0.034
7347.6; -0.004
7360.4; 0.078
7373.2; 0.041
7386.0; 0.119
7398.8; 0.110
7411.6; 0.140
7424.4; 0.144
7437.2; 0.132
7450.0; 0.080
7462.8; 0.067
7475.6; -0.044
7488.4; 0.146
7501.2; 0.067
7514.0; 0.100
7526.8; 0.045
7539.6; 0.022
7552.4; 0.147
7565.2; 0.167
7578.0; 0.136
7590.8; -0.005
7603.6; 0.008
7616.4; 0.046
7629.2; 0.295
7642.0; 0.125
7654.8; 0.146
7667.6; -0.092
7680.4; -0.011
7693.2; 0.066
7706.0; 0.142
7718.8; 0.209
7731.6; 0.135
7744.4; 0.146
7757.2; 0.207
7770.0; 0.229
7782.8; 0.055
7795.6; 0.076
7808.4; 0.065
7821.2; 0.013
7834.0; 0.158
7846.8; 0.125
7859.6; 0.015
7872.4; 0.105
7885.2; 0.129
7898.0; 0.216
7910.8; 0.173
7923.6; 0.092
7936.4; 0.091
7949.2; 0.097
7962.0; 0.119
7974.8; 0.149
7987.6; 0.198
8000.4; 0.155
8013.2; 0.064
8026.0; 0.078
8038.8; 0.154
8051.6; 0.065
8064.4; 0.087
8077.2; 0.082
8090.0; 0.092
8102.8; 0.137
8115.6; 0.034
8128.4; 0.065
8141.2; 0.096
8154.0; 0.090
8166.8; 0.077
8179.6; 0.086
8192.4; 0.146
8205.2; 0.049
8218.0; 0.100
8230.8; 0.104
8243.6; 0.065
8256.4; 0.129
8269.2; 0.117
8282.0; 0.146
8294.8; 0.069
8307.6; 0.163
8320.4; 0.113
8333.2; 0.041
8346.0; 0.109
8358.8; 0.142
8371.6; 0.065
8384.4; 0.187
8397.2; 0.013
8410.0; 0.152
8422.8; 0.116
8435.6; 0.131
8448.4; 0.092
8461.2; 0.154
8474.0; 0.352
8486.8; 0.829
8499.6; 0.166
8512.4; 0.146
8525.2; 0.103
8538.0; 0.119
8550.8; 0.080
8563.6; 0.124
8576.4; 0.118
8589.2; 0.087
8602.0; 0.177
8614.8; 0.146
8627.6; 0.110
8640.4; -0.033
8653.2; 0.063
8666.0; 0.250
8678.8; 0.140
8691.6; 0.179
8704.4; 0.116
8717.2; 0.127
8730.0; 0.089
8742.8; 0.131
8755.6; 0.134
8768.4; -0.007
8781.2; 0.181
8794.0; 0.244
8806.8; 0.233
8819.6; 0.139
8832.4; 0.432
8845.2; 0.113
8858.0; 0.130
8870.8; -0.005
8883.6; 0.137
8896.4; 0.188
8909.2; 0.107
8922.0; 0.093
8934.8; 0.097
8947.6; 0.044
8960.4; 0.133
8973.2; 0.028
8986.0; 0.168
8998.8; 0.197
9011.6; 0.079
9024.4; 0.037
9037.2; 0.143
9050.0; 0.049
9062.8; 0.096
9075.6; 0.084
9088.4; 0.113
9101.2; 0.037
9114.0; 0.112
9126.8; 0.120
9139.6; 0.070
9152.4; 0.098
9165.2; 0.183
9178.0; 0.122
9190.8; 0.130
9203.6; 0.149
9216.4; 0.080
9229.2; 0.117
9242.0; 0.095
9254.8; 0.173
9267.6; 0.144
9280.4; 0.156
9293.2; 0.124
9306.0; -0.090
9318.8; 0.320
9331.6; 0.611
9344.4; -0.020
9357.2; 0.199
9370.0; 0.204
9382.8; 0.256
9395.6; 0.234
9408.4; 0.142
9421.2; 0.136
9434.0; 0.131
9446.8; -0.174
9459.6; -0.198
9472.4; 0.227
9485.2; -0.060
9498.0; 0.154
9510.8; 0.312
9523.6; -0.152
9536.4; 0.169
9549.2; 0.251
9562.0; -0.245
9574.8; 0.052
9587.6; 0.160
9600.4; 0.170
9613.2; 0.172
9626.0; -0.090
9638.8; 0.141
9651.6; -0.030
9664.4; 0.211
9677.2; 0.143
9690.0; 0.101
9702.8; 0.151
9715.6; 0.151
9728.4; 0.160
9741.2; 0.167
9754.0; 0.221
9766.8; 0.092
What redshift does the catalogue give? 1.275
